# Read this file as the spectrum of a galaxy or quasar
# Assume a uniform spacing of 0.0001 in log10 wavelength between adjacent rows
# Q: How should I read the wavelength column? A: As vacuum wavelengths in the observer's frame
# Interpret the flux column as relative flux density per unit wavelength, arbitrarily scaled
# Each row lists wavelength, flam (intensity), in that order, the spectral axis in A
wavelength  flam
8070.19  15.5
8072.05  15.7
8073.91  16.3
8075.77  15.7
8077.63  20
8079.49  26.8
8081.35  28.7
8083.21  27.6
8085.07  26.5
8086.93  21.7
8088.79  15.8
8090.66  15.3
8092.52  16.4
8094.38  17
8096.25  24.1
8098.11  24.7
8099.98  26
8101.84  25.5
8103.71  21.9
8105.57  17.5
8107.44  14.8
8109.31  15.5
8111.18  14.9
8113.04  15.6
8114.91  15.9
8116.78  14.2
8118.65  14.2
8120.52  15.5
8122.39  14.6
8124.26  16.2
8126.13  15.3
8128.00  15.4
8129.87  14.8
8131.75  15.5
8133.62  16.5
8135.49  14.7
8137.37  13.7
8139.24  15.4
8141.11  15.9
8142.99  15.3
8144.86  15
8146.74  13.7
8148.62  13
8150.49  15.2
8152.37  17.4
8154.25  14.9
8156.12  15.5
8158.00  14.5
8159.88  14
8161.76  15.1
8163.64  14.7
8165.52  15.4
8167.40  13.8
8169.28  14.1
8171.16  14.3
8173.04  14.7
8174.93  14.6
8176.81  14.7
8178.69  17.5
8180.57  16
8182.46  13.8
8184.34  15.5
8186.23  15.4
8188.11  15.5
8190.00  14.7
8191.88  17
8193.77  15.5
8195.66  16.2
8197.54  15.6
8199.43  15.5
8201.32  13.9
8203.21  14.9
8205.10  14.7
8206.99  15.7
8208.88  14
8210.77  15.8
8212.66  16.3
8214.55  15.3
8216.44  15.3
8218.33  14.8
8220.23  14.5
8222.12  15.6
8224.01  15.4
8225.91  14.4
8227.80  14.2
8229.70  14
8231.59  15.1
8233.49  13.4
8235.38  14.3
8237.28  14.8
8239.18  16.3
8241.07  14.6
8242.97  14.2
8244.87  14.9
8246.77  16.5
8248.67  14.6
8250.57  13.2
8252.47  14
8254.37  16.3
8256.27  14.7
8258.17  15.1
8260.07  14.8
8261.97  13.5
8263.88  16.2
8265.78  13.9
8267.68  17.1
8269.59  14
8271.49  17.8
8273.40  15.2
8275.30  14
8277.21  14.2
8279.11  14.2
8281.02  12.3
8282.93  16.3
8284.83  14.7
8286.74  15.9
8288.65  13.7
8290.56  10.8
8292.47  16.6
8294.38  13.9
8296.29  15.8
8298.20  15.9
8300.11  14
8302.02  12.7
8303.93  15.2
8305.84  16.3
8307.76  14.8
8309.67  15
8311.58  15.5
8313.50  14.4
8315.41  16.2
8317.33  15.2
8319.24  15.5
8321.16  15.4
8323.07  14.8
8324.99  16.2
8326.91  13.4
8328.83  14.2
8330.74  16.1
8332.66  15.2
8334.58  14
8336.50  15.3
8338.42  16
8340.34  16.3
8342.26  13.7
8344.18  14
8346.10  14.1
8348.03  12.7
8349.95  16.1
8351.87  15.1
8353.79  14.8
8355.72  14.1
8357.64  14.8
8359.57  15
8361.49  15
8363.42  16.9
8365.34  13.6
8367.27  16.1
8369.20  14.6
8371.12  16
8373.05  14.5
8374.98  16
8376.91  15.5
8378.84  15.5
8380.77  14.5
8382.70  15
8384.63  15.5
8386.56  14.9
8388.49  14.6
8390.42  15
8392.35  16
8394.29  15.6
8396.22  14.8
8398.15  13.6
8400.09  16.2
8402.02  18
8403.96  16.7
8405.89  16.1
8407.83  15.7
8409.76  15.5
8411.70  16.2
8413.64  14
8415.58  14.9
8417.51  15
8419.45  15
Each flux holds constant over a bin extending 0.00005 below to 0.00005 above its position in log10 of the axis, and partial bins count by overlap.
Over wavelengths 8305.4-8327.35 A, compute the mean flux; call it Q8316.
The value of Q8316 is 15.2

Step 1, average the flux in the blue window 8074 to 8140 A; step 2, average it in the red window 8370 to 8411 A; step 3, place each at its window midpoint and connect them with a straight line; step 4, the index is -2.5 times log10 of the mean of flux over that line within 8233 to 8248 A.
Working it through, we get 0.14 mag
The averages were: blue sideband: 18.4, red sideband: 15.5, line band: 14.9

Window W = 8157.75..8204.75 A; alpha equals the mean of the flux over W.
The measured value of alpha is 15.1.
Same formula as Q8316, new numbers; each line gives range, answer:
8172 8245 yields 15.1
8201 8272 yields 14.9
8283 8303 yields 14.5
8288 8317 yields 14.7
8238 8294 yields 14.8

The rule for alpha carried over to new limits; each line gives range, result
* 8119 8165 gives 15.1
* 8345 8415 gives 15.2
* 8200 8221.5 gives 15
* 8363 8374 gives 15.2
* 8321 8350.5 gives 14.8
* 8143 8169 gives 14.8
